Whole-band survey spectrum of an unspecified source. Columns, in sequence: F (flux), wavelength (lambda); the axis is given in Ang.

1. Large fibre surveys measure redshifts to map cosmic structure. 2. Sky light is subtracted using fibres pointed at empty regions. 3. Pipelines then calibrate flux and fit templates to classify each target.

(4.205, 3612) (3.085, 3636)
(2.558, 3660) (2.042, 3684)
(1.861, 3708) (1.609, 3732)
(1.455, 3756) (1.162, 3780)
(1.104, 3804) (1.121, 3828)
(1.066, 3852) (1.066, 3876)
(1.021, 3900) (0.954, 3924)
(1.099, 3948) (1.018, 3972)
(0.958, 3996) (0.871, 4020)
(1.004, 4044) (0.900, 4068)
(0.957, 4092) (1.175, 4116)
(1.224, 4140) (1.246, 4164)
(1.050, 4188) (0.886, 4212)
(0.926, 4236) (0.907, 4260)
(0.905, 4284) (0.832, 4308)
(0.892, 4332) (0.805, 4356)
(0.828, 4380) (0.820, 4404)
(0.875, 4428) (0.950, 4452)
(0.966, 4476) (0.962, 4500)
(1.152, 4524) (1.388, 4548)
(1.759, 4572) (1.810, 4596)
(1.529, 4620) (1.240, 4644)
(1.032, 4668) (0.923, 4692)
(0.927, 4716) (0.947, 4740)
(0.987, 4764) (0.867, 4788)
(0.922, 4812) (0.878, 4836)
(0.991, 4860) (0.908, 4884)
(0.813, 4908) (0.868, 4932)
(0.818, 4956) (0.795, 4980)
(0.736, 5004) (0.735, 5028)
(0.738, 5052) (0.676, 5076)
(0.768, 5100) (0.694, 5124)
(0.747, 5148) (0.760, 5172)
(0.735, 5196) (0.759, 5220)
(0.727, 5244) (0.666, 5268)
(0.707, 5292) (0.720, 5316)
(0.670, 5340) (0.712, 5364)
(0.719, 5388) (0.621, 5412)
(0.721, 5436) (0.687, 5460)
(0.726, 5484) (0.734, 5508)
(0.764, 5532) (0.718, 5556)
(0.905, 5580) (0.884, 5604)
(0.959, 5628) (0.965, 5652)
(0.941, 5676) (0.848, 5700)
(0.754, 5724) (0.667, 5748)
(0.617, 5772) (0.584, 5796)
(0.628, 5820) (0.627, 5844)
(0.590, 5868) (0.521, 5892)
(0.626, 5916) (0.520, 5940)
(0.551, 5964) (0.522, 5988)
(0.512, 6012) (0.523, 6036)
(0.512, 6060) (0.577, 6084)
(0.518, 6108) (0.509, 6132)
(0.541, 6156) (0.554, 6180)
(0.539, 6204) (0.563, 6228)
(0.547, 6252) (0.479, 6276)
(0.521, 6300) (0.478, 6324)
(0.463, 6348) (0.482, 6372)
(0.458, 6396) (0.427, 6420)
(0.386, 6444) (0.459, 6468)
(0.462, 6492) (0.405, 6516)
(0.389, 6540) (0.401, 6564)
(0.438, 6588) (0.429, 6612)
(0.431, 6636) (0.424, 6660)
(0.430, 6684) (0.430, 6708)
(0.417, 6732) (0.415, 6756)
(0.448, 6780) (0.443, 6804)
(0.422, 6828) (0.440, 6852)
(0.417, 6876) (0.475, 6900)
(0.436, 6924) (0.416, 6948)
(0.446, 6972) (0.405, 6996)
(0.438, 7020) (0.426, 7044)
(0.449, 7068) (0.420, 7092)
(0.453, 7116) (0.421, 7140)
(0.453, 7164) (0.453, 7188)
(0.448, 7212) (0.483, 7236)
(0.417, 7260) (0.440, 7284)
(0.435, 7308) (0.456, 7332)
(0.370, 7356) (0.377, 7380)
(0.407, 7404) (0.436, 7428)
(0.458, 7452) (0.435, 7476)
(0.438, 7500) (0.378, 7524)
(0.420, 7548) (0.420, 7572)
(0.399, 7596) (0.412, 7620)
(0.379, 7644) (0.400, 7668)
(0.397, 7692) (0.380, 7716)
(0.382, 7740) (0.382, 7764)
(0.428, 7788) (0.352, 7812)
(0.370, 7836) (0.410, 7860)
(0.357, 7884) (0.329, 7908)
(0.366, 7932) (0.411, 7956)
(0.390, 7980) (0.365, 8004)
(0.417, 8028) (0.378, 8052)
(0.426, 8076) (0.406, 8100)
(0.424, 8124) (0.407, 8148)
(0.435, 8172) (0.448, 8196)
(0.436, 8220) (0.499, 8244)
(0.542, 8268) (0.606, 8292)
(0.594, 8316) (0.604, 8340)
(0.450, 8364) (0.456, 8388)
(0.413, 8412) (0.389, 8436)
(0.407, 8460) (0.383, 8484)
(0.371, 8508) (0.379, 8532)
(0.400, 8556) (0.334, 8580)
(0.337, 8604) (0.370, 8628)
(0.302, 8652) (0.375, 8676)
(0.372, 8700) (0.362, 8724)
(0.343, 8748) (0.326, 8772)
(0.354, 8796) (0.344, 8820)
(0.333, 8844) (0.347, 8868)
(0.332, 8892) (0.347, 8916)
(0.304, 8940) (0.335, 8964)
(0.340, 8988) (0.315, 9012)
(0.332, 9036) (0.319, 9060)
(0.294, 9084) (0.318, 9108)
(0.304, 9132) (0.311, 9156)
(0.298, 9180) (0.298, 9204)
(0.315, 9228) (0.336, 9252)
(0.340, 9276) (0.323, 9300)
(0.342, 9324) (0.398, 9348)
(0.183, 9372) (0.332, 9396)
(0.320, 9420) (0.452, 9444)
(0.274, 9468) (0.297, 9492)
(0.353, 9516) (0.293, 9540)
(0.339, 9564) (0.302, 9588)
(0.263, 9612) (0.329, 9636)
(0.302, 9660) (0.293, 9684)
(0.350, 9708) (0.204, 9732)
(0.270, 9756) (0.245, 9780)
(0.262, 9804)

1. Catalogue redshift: 1.97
